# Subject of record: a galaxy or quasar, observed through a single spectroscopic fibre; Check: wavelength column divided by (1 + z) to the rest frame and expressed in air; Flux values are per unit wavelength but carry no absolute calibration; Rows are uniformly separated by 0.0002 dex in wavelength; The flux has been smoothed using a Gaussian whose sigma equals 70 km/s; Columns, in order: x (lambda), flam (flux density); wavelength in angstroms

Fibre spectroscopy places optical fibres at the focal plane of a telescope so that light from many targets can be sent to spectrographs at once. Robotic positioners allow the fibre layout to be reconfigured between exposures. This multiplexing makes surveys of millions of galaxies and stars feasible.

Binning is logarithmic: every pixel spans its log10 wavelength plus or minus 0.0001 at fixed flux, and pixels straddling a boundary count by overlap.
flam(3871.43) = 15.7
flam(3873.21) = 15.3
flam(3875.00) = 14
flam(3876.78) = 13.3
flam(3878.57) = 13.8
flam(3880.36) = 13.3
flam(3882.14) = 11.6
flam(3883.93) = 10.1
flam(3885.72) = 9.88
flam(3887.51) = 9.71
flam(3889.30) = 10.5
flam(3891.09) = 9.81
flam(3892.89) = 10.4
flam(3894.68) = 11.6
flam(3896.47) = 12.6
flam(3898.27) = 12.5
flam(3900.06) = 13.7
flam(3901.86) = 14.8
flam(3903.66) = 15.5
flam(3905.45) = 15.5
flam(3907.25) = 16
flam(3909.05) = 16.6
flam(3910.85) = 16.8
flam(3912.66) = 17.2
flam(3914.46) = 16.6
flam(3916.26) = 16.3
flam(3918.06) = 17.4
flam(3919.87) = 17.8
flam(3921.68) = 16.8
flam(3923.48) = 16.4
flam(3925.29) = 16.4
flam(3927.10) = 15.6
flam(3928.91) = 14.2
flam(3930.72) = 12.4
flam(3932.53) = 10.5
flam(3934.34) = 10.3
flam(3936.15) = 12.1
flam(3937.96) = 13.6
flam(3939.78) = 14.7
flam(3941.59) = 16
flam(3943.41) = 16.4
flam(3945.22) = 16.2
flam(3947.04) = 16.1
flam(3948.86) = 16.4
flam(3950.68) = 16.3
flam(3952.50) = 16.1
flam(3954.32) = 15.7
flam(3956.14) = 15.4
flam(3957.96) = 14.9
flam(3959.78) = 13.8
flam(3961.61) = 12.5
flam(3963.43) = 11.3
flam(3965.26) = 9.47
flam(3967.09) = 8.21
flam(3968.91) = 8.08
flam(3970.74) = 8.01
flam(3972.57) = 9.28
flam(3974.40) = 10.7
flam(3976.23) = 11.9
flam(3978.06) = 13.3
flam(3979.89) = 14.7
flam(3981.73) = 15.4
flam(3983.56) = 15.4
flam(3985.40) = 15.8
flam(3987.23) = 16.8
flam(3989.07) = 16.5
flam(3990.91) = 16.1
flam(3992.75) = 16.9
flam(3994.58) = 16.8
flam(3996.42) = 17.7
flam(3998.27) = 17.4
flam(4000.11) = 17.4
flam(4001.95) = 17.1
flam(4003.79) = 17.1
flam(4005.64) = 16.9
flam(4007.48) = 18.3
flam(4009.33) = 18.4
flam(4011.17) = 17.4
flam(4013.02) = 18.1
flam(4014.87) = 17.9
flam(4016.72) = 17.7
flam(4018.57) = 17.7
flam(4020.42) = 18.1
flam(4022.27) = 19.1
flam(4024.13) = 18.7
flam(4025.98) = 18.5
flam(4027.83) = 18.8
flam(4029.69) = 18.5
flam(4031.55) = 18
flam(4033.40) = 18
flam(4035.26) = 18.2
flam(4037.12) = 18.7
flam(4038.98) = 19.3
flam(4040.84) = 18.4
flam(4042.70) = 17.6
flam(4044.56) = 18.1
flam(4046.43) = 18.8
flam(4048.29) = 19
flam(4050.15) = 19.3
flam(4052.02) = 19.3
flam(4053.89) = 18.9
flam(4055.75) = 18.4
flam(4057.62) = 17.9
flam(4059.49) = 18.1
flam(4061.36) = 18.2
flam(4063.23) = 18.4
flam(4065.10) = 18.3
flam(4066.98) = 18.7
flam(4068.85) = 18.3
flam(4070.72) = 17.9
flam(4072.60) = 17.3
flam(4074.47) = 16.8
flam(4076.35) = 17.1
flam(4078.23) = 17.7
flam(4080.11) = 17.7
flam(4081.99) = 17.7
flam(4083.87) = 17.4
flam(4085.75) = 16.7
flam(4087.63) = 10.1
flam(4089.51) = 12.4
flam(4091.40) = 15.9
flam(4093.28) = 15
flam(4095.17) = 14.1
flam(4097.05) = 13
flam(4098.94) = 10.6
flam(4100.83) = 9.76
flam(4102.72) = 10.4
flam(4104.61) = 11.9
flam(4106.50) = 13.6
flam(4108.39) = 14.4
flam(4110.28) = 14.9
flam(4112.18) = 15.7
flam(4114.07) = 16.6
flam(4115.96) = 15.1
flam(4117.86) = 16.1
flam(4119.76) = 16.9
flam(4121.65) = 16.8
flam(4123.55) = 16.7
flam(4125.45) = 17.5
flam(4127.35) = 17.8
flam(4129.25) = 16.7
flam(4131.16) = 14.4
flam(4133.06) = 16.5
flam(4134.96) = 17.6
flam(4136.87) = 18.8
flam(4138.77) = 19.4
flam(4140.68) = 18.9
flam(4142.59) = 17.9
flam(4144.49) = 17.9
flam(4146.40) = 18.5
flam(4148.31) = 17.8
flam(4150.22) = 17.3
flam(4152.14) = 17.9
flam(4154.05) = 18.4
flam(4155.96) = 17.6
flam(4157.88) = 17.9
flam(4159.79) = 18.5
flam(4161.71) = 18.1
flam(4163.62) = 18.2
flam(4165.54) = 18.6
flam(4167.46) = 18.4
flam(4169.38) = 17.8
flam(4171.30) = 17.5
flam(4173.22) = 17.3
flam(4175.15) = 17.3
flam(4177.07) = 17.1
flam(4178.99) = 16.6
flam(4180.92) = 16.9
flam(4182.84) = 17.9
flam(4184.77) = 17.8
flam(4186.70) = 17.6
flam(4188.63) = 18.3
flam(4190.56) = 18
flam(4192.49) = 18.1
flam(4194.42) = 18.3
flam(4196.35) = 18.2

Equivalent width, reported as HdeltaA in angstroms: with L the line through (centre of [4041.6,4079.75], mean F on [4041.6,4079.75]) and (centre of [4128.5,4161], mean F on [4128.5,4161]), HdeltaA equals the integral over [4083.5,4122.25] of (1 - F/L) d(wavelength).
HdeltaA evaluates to 8.4 angstroms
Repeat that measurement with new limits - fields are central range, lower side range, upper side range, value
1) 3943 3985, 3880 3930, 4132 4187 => 4.8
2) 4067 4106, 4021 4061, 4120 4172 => 7.0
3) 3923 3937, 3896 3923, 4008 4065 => 2.4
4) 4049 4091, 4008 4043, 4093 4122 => -3.7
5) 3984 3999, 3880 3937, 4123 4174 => -1.5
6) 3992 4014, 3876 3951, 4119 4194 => -2.9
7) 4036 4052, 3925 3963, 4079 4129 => -4.3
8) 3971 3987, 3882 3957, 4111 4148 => 2.0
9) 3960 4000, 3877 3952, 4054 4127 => 3.4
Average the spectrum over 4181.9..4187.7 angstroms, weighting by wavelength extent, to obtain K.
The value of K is 17.7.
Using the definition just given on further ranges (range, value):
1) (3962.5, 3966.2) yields 10.4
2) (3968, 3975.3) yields 9.02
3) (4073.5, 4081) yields 17.3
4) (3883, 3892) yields 10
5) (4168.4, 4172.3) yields 17.7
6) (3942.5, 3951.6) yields 16.3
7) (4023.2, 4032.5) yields 18.5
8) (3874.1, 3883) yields 13.2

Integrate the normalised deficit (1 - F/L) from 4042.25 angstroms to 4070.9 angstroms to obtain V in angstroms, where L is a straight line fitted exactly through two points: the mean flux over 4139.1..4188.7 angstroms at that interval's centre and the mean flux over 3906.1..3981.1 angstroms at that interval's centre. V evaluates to -4.4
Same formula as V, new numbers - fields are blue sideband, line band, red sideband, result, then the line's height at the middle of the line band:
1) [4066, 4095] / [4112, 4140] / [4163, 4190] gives 0.2 angstroms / 17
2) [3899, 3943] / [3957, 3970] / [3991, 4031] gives 4.1 angstroms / 16.4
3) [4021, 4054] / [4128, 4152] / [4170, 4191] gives 0.2 angstroms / 17.8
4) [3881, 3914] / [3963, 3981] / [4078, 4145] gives 4.4 angstroms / 13.9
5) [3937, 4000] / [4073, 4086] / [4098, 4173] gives -1.3 angstroms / 15.8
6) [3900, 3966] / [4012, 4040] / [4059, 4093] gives -3.7 angstroms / 16.2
